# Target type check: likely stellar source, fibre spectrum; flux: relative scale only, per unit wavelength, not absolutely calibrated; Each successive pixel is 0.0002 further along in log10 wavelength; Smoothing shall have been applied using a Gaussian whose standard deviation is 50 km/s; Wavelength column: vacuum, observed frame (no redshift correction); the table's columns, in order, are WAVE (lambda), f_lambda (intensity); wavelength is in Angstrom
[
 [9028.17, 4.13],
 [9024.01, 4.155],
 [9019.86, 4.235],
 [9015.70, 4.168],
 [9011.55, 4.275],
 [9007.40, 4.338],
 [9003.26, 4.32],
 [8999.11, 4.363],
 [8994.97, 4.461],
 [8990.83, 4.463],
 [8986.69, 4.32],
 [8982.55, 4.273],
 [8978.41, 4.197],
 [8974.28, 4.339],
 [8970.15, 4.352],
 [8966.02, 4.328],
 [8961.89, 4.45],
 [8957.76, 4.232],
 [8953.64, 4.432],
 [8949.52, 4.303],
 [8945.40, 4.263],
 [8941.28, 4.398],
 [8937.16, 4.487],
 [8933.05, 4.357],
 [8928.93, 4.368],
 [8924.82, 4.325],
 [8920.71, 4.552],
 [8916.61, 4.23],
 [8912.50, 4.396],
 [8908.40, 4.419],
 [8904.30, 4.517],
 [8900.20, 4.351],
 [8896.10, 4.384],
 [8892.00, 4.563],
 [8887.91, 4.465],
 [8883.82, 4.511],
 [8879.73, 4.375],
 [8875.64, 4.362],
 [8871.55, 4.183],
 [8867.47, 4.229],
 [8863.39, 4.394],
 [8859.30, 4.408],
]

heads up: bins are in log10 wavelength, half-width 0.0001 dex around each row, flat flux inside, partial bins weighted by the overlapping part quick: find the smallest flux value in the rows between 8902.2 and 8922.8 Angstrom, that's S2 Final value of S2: 4.23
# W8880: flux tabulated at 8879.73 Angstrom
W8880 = 4.375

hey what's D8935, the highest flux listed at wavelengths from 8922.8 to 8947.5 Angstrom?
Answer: 4.487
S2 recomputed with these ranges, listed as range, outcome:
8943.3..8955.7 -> 4.263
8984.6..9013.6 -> 4.275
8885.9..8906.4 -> 4.351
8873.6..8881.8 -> 4.362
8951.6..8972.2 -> 4.232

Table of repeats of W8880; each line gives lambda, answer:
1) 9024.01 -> 4.155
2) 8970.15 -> 4.352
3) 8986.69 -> 4.32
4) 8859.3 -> 4.408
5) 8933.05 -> 4.357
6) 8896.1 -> 4.384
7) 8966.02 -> 4.328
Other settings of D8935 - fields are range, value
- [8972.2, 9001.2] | 4.463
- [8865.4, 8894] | 4.563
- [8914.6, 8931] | 4.552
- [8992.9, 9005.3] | 4.461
